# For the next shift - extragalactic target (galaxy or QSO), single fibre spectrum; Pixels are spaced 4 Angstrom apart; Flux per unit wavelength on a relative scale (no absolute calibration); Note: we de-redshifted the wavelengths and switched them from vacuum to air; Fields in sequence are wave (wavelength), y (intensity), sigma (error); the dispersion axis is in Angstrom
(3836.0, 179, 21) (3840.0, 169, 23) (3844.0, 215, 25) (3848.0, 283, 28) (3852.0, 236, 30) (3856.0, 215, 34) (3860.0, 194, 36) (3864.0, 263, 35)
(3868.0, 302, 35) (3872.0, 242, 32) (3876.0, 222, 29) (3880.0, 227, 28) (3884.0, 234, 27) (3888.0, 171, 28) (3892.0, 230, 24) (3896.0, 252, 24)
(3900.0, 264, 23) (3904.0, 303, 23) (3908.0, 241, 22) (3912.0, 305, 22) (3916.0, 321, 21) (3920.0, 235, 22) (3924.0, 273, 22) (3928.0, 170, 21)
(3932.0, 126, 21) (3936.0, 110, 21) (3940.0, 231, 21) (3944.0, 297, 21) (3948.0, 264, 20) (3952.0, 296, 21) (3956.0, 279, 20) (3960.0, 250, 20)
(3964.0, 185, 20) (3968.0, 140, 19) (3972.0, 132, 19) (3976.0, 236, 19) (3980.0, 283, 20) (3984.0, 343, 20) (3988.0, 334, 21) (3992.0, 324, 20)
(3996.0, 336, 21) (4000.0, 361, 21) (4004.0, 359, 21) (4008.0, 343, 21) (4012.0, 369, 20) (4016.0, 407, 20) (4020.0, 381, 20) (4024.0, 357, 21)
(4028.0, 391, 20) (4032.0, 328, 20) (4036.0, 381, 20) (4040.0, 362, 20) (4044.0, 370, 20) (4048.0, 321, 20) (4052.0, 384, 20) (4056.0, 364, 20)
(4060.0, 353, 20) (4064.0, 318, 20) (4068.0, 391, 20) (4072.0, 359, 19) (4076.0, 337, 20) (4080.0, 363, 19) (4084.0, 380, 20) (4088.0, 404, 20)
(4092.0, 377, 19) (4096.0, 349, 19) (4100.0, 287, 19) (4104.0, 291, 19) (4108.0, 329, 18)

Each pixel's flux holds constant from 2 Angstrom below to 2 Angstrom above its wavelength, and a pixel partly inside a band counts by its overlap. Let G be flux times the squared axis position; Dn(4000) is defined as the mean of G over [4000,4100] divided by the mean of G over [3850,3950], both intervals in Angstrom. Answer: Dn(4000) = 1.7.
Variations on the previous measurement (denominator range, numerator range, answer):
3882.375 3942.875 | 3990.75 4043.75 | 1.65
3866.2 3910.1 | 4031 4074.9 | 1.59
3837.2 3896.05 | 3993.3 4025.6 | 1.71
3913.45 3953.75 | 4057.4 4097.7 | 1.68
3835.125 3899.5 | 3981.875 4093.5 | 1.72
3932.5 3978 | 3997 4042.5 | 1.75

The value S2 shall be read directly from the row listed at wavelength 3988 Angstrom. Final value 334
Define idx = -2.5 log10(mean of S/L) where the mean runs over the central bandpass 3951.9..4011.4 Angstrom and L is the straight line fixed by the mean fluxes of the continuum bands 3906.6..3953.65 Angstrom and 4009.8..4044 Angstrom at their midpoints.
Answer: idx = 0.11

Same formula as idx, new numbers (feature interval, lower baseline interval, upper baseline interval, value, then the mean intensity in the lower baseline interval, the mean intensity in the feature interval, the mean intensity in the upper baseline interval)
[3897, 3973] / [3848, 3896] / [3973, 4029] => 0.203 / 234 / 234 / 340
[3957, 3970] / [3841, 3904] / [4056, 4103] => 0.407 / 238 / 198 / 355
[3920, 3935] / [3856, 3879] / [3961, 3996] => 0.283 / 241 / 190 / 252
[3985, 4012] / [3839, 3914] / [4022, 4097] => -0.073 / 241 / 345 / 363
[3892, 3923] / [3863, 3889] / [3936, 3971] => -0.152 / 239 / 272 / 232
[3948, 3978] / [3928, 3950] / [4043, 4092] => 0.046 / 202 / 220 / 362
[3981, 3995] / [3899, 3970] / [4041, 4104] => -0.166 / 238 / 330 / 355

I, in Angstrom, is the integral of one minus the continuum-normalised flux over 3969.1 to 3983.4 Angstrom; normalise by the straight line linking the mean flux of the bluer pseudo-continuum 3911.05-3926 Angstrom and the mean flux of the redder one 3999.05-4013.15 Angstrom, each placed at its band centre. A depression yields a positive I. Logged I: 4.6 Angstrom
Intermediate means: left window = 282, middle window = 224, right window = 357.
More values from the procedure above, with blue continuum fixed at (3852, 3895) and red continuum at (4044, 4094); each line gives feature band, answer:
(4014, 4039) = -3.0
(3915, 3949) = 6.1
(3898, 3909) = -0.9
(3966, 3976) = 4.8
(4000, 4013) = -1.5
